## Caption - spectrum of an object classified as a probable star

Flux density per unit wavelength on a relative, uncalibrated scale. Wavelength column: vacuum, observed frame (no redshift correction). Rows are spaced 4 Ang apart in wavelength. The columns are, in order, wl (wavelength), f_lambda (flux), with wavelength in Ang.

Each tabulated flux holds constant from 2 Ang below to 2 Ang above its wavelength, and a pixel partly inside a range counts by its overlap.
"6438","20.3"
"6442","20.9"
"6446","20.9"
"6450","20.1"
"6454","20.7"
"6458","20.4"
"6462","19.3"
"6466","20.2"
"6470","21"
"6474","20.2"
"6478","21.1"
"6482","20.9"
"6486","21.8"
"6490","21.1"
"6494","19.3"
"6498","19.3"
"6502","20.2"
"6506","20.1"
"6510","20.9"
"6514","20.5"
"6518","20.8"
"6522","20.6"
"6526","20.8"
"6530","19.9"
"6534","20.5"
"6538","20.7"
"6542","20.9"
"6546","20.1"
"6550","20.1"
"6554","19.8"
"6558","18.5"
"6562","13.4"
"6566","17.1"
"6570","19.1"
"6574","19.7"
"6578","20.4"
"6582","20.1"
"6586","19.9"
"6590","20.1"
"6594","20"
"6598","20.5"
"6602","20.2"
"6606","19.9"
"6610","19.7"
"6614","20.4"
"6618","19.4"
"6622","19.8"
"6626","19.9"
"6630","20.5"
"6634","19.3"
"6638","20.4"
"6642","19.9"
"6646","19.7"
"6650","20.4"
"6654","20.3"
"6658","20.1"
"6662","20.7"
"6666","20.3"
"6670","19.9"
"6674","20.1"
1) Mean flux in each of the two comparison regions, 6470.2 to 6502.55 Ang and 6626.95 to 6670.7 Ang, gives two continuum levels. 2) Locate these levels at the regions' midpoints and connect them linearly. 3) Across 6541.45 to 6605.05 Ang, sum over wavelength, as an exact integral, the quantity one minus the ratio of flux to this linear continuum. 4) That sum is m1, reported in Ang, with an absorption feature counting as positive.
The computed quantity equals 3.1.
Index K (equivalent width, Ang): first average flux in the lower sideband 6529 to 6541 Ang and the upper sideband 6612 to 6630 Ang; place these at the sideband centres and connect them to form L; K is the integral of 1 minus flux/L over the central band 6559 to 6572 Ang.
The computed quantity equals 2.30 Ang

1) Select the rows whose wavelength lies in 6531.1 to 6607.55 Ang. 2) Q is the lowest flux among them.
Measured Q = 13.4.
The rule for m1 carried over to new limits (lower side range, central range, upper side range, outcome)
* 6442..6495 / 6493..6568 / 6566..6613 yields 2.0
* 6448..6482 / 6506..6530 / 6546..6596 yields -1.1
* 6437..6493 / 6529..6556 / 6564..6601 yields -0.4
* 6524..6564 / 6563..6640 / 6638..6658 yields 0.4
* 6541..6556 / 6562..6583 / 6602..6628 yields 1.5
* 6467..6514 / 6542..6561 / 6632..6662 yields 0.9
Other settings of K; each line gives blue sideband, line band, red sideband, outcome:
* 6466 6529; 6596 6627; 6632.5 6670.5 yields 0.4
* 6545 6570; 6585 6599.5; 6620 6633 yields -0.8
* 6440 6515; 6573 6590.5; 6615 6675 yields 0.1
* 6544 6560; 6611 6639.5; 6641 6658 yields 0.0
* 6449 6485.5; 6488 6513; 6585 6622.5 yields 0.3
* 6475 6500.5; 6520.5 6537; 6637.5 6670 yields 0.0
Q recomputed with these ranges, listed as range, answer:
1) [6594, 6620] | 19.4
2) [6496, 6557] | 19.3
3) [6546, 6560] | 18.5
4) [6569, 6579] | 19.1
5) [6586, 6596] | 19.9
